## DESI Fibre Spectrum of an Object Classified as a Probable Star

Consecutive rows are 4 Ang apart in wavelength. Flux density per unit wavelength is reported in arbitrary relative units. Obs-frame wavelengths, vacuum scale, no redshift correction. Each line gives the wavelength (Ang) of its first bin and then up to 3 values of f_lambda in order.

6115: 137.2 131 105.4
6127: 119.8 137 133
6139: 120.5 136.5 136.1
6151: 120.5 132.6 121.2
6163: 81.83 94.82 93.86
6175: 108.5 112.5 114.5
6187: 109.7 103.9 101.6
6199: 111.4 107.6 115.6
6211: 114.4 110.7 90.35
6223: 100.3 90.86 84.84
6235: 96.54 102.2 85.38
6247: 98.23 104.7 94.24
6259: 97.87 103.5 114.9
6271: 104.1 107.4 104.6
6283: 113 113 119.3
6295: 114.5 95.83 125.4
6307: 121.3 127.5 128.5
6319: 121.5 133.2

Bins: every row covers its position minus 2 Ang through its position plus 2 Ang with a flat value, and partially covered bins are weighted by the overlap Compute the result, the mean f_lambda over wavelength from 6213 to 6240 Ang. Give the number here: 96.3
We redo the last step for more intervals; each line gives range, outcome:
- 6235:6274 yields 101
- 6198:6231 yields 104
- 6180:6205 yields 108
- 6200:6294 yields 103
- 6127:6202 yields 115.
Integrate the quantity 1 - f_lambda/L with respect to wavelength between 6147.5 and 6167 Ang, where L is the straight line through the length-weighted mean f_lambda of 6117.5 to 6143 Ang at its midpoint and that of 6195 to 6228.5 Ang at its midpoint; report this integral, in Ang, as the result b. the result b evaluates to 0.8 Ang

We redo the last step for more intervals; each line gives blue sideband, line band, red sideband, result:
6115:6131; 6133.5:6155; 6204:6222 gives -1.8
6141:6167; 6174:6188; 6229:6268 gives 0.2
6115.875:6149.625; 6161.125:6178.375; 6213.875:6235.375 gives 2.7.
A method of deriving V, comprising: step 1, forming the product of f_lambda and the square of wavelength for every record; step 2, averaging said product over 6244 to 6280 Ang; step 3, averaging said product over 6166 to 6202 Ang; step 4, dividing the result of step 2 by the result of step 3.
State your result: 0.99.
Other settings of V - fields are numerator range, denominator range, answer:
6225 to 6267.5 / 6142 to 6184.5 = 0.88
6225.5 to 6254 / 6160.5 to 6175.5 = 1.03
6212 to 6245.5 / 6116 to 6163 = 0.79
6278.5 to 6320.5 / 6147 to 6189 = 1.11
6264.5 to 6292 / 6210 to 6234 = 1.15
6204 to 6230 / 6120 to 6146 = 0.84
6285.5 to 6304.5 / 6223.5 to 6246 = 1.24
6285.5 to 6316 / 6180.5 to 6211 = 1.11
